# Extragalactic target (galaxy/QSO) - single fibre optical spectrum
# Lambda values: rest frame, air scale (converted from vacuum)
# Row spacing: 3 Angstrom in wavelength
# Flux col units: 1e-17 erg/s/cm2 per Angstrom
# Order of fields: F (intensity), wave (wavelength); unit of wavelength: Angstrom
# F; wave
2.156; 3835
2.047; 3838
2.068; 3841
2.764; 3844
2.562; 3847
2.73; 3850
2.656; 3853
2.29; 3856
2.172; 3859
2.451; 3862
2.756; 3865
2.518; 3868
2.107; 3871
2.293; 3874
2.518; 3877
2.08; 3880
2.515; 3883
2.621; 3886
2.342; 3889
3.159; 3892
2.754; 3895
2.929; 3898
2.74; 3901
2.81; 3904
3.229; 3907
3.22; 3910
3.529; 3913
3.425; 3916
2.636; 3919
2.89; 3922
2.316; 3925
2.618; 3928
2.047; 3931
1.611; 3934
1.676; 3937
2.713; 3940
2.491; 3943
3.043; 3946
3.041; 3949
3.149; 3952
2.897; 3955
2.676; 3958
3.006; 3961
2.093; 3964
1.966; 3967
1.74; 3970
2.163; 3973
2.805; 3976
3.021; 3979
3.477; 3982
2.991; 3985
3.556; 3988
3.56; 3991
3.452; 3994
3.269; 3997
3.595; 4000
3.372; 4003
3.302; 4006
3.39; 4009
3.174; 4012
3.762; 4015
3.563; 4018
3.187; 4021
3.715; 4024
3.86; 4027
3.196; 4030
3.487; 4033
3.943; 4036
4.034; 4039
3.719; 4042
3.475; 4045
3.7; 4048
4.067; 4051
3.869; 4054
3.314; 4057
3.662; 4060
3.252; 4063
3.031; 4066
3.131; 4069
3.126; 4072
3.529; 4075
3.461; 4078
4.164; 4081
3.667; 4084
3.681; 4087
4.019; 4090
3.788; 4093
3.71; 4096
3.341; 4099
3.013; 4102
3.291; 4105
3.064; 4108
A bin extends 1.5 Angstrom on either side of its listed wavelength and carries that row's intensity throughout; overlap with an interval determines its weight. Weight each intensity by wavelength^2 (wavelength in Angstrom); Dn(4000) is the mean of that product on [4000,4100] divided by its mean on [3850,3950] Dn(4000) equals 1.5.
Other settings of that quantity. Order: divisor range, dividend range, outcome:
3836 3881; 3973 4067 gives 1.56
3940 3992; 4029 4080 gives 1.32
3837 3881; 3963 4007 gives 1.31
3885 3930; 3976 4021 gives 1.23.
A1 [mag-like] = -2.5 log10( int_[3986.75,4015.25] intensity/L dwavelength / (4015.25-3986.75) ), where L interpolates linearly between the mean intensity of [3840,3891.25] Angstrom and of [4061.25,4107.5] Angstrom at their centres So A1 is -0.12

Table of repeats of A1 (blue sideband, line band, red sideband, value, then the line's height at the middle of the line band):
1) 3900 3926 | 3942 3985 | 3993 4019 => 0.195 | 3.23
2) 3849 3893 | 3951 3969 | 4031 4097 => 0.158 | 3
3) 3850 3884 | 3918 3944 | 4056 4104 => 0.175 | 2.73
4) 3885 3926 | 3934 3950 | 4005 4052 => 0.246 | 3.11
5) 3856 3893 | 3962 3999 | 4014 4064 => 0.134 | 3.21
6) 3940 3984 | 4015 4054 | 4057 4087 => -0.153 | 3.19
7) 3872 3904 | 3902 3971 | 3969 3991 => 0.039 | 2.76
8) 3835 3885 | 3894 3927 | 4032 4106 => -0.102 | 2.69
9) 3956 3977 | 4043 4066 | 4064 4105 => -0.121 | 3.21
